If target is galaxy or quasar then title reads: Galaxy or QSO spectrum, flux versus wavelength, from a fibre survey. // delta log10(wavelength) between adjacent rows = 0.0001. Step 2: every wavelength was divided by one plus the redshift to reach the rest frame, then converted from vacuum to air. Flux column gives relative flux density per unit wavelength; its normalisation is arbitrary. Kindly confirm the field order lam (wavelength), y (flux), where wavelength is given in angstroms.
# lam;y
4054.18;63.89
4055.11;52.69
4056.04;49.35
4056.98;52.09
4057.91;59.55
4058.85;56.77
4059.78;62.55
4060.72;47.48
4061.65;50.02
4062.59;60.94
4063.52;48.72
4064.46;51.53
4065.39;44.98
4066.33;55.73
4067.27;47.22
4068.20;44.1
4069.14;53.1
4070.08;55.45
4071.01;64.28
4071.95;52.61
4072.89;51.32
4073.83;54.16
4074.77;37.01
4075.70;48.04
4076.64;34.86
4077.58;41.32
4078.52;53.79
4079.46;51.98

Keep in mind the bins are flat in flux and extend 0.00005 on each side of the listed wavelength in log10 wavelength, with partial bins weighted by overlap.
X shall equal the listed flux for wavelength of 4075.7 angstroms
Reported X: 48.04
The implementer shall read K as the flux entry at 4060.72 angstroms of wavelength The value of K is 47.48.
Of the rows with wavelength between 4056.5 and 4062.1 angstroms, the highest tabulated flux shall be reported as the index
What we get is 62.55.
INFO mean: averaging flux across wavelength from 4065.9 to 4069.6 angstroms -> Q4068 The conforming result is 50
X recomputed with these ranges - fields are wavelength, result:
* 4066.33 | 55.73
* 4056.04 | 49.35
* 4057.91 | 59.55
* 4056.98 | 52.09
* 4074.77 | 37.01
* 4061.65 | 50.02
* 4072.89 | 51.32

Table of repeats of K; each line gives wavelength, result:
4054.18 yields 63.89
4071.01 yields 64.28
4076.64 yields 34.86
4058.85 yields 56.77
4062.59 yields 60.94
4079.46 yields 51.98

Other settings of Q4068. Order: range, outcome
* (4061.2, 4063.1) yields 55.4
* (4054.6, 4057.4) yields 51.6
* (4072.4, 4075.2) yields 47.6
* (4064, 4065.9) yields 48.4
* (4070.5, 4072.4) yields 58.6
